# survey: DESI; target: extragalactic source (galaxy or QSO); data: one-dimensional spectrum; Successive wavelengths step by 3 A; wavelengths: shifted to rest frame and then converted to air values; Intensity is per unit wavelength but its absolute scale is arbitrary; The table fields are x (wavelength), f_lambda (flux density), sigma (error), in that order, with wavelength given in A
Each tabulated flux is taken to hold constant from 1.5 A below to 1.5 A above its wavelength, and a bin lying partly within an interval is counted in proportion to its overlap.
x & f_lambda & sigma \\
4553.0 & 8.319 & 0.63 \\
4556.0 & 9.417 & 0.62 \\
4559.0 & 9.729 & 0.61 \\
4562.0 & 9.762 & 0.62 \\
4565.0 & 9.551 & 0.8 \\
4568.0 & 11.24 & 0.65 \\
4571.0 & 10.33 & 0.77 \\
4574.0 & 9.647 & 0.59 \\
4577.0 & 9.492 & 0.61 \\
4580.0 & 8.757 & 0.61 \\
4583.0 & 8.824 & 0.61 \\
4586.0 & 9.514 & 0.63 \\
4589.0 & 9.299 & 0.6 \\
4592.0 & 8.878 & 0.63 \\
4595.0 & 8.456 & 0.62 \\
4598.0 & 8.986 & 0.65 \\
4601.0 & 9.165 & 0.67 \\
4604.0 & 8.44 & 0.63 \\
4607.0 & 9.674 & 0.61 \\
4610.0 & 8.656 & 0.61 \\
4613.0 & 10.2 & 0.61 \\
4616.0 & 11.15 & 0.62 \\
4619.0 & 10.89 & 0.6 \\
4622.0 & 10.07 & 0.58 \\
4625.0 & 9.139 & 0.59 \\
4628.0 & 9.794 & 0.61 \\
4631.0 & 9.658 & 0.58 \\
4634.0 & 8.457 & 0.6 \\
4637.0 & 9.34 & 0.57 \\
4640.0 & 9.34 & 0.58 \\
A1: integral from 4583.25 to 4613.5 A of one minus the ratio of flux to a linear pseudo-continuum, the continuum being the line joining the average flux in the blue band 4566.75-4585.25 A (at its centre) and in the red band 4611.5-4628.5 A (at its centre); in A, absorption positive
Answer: 2.7 A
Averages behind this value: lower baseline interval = 9.69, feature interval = 9.08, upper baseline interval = 10.2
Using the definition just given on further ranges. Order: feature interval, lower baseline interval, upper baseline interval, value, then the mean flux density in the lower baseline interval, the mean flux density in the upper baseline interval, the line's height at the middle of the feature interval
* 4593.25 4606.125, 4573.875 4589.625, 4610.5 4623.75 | 1.3 A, 9.22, 10.4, 9.82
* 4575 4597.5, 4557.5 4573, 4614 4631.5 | 2.4 A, 10.1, 10.1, 10.1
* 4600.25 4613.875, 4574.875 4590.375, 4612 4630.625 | 0.9 A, 9.2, 10.2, 9.81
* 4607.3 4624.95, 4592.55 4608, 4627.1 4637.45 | -1.9 A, 8.92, 9.28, 9.1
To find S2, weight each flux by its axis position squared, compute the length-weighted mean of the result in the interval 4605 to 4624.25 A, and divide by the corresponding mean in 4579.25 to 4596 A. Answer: 1.13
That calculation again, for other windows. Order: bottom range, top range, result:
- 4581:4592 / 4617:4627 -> 1.12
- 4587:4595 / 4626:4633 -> 1.08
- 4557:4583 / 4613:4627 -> 1.08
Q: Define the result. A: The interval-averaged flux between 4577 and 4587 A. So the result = 9.08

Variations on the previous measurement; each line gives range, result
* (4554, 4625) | 9.55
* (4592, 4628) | 9.51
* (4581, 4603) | 9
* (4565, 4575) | 10.3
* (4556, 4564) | 9.67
